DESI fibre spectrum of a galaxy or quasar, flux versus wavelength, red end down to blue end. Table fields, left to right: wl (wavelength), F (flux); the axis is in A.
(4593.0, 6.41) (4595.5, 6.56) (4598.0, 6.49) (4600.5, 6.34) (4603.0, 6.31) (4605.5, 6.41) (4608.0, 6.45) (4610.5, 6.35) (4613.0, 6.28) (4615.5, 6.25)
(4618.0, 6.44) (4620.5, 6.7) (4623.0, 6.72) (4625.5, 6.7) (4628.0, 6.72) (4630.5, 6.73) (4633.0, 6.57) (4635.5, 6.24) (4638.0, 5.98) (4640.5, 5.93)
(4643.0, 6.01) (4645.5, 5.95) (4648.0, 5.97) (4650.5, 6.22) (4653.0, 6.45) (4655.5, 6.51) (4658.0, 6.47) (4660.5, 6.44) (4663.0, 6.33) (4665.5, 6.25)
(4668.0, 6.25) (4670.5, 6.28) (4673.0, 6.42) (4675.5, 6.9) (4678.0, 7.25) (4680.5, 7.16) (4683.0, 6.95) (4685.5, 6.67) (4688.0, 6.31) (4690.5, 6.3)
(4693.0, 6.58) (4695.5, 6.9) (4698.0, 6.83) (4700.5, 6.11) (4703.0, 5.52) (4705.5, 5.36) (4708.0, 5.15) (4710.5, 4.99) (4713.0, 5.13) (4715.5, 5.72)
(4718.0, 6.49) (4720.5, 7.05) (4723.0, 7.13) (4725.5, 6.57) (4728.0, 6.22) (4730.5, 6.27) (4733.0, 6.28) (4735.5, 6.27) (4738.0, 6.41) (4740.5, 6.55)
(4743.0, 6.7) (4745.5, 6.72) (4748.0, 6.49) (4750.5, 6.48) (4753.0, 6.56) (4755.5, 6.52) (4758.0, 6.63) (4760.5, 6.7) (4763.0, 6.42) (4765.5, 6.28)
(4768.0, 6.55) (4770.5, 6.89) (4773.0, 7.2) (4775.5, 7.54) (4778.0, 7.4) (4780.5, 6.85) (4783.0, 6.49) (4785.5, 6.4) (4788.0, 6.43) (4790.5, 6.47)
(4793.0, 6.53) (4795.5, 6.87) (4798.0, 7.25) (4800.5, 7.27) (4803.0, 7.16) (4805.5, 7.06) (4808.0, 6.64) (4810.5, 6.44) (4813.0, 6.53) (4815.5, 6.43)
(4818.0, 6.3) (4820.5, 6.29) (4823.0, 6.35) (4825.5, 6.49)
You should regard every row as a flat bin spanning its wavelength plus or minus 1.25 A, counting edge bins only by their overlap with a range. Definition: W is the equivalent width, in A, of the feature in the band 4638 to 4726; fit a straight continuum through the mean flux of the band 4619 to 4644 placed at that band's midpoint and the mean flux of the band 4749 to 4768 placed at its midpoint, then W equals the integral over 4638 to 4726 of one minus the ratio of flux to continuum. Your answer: 2.34 A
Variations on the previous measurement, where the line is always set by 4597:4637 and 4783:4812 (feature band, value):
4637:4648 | 0.9 A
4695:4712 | 2.1 A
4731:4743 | 0.5 A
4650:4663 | 0.2 A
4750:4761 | 0.2 A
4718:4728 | -0.2 A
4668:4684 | -0.5 A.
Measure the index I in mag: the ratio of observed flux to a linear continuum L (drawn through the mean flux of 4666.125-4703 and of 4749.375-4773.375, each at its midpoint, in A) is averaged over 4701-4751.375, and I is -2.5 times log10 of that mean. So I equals 0.07 mag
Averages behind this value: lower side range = 6.59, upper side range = 6.6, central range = 6.17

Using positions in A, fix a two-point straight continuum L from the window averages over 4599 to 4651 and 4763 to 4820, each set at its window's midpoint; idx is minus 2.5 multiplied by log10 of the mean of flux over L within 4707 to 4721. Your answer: 0.15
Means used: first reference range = 6.35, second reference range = 6.76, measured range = 5.7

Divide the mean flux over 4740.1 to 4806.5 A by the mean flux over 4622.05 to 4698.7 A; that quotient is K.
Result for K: 1.0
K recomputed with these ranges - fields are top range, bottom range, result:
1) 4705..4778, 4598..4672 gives 1.01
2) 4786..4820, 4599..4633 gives 1.03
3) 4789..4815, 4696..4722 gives 1.16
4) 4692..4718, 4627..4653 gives 0.94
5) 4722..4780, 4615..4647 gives 1.04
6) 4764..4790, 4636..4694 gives 1.06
